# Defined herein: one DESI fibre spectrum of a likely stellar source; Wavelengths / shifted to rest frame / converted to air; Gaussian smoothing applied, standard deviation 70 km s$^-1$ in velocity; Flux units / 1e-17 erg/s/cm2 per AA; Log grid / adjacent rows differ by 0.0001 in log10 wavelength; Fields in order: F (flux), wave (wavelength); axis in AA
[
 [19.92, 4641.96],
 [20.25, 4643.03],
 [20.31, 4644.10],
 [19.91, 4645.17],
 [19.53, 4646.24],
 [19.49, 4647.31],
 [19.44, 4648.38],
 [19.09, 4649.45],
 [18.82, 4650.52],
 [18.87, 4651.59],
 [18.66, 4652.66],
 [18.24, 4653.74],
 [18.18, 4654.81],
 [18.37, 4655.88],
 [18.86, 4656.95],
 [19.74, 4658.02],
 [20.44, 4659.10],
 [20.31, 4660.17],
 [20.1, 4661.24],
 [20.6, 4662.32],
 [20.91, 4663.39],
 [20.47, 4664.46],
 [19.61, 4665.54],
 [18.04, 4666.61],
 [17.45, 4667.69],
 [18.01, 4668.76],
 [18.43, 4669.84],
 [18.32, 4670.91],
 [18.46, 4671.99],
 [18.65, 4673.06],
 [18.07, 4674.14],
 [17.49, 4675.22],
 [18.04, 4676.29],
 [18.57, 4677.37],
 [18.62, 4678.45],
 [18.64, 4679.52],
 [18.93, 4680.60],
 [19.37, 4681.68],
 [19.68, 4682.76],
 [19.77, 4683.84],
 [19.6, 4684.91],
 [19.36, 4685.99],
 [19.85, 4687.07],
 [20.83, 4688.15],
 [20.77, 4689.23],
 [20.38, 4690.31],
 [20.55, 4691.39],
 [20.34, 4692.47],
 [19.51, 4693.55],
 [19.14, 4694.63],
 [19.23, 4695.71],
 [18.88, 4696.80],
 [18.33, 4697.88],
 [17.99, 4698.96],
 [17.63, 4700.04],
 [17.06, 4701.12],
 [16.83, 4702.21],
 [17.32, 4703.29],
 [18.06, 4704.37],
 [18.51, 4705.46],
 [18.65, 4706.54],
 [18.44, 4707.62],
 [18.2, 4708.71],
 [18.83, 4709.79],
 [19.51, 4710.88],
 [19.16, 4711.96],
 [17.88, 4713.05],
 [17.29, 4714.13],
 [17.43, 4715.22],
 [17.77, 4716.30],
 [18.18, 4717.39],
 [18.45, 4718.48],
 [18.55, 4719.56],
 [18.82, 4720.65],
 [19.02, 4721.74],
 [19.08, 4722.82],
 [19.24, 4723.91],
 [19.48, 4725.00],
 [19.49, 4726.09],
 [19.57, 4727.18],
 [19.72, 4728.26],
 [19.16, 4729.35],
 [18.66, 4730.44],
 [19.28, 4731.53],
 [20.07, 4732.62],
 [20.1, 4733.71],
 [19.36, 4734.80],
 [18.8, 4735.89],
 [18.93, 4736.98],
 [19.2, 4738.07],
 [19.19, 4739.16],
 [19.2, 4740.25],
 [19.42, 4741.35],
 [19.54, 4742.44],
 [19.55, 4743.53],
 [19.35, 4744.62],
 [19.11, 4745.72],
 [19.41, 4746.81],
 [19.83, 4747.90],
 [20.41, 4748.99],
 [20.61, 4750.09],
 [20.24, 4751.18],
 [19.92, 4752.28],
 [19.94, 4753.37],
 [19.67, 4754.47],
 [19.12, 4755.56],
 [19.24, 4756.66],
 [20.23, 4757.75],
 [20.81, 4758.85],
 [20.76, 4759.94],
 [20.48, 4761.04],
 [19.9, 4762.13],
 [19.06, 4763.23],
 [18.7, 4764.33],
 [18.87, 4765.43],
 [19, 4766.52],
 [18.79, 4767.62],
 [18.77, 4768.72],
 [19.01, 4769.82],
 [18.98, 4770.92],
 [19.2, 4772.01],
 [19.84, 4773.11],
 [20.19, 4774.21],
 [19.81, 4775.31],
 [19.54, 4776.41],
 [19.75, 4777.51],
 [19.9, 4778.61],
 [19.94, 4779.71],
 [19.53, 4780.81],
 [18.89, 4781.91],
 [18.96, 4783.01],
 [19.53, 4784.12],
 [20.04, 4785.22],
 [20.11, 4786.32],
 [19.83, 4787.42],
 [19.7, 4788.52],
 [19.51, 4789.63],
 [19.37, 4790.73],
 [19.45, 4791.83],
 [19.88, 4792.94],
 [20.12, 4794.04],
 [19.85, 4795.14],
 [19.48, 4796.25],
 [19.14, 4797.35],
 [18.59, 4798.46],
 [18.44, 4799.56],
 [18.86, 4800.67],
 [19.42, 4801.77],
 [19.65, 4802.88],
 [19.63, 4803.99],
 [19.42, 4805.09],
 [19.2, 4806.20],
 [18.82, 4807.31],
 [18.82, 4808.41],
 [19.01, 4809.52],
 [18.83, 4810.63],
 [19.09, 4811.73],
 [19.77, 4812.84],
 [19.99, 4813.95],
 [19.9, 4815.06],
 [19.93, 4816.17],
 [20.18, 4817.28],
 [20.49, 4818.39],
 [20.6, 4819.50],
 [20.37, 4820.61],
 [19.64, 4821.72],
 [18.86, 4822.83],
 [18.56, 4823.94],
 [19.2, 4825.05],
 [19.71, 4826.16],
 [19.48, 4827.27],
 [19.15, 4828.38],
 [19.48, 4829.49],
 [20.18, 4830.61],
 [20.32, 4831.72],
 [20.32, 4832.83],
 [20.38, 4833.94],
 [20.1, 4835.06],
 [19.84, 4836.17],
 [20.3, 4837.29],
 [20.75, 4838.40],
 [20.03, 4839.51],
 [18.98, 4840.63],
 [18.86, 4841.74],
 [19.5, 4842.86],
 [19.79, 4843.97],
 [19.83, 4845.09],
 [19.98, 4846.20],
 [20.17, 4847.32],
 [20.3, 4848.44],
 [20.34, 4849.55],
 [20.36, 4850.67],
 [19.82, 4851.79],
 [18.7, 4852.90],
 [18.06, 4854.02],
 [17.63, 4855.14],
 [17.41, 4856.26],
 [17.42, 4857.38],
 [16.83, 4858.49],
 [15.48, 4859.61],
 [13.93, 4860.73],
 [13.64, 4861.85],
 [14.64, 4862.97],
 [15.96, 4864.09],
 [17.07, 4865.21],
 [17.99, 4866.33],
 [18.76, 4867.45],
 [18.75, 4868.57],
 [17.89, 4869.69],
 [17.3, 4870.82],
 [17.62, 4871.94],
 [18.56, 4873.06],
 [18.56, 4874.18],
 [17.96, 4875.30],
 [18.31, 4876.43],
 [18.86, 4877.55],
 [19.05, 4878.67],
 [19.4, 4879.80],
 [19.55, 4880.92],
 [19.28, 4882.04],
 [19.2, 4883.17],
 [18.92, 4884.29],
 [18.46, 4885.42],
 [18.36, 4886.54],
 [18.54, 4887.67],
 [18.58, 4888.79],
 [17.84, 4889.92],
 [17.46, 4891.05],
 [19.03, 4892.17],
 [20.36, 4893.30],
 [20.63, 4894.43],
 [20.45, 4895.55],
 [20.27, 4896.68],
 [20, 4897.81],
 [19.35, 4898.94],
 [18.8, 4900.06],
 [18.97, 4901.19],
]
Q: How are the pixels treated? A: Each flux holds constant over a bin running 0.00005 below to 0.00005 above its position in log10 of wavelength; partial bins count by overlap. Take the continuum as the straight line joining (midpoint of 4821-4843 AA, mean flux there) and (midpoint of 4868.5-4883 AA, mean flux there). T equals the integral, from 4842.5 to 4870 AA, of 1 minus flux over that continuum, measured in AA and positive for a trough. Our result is 1.5 AA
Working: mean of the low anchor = 19.7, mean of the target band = 18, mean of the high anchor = 18.6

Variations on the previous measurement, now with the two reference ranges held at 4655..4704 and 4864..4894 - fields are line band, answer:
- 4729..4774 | -1.6 AA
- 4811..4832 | -1.2 AA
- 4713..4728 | 0.2 AA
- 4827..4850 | -1.6 AA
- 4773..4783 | -0.5 AA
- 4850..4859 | 0.1 AA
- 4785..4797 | -0.6 AA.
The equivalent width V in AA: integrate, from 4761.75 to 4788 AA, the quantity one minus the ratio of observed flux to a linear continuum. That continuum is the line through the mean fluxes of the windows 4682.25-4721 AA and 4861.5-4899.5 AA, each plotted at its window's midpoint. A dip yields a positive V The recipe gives -1.1 AA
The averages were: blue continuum 18.8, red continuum 18.5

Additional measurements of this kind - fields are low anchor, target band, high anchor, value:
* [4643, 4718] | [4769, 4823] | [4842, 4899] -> -2.6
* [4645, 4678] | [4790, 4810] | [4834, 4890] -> -0.7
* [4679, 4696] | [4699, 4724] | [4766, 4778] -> 1.8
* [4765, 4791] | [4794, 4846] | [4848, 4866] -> -3.6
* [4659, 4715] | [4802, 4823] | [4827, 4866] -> -1.0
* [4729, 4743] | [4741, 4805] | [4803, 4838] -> -0.3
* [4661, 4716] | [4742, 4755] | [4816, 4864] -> -0.6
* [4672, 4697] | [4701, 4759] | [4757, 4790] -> 1.2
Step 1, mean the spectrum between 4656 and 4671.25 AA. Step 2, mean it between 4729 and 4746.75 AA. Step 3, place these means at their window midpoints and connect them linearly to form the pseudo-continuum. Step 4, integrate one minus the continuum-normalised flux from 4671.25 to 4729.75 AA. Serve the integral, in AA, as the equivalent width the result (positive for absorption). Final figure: 1.6 AA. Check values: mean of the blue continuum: 19.4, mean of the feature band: 18.8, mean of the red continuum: 19.3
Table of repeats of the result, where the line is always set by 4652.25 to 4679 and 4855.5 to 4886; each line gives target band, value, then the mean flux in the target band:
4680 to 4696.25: -0.91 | 19.8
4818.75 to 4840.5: -2.35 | 19.8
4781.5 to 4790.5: -0.69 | 19.6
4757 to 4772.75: -1.00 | 19.5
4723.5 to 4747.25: -1.12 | 19.4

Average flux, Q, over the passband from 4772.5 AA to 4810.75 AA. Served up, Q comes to 19.5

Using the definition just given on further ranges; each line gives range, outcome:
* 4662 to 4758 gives 19.1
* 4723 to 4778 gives 19.5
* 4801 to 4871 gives 19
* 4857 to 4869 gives 16.4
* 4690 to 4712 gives 18.7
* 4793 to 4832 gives 19.5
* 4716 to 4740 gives 19.1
